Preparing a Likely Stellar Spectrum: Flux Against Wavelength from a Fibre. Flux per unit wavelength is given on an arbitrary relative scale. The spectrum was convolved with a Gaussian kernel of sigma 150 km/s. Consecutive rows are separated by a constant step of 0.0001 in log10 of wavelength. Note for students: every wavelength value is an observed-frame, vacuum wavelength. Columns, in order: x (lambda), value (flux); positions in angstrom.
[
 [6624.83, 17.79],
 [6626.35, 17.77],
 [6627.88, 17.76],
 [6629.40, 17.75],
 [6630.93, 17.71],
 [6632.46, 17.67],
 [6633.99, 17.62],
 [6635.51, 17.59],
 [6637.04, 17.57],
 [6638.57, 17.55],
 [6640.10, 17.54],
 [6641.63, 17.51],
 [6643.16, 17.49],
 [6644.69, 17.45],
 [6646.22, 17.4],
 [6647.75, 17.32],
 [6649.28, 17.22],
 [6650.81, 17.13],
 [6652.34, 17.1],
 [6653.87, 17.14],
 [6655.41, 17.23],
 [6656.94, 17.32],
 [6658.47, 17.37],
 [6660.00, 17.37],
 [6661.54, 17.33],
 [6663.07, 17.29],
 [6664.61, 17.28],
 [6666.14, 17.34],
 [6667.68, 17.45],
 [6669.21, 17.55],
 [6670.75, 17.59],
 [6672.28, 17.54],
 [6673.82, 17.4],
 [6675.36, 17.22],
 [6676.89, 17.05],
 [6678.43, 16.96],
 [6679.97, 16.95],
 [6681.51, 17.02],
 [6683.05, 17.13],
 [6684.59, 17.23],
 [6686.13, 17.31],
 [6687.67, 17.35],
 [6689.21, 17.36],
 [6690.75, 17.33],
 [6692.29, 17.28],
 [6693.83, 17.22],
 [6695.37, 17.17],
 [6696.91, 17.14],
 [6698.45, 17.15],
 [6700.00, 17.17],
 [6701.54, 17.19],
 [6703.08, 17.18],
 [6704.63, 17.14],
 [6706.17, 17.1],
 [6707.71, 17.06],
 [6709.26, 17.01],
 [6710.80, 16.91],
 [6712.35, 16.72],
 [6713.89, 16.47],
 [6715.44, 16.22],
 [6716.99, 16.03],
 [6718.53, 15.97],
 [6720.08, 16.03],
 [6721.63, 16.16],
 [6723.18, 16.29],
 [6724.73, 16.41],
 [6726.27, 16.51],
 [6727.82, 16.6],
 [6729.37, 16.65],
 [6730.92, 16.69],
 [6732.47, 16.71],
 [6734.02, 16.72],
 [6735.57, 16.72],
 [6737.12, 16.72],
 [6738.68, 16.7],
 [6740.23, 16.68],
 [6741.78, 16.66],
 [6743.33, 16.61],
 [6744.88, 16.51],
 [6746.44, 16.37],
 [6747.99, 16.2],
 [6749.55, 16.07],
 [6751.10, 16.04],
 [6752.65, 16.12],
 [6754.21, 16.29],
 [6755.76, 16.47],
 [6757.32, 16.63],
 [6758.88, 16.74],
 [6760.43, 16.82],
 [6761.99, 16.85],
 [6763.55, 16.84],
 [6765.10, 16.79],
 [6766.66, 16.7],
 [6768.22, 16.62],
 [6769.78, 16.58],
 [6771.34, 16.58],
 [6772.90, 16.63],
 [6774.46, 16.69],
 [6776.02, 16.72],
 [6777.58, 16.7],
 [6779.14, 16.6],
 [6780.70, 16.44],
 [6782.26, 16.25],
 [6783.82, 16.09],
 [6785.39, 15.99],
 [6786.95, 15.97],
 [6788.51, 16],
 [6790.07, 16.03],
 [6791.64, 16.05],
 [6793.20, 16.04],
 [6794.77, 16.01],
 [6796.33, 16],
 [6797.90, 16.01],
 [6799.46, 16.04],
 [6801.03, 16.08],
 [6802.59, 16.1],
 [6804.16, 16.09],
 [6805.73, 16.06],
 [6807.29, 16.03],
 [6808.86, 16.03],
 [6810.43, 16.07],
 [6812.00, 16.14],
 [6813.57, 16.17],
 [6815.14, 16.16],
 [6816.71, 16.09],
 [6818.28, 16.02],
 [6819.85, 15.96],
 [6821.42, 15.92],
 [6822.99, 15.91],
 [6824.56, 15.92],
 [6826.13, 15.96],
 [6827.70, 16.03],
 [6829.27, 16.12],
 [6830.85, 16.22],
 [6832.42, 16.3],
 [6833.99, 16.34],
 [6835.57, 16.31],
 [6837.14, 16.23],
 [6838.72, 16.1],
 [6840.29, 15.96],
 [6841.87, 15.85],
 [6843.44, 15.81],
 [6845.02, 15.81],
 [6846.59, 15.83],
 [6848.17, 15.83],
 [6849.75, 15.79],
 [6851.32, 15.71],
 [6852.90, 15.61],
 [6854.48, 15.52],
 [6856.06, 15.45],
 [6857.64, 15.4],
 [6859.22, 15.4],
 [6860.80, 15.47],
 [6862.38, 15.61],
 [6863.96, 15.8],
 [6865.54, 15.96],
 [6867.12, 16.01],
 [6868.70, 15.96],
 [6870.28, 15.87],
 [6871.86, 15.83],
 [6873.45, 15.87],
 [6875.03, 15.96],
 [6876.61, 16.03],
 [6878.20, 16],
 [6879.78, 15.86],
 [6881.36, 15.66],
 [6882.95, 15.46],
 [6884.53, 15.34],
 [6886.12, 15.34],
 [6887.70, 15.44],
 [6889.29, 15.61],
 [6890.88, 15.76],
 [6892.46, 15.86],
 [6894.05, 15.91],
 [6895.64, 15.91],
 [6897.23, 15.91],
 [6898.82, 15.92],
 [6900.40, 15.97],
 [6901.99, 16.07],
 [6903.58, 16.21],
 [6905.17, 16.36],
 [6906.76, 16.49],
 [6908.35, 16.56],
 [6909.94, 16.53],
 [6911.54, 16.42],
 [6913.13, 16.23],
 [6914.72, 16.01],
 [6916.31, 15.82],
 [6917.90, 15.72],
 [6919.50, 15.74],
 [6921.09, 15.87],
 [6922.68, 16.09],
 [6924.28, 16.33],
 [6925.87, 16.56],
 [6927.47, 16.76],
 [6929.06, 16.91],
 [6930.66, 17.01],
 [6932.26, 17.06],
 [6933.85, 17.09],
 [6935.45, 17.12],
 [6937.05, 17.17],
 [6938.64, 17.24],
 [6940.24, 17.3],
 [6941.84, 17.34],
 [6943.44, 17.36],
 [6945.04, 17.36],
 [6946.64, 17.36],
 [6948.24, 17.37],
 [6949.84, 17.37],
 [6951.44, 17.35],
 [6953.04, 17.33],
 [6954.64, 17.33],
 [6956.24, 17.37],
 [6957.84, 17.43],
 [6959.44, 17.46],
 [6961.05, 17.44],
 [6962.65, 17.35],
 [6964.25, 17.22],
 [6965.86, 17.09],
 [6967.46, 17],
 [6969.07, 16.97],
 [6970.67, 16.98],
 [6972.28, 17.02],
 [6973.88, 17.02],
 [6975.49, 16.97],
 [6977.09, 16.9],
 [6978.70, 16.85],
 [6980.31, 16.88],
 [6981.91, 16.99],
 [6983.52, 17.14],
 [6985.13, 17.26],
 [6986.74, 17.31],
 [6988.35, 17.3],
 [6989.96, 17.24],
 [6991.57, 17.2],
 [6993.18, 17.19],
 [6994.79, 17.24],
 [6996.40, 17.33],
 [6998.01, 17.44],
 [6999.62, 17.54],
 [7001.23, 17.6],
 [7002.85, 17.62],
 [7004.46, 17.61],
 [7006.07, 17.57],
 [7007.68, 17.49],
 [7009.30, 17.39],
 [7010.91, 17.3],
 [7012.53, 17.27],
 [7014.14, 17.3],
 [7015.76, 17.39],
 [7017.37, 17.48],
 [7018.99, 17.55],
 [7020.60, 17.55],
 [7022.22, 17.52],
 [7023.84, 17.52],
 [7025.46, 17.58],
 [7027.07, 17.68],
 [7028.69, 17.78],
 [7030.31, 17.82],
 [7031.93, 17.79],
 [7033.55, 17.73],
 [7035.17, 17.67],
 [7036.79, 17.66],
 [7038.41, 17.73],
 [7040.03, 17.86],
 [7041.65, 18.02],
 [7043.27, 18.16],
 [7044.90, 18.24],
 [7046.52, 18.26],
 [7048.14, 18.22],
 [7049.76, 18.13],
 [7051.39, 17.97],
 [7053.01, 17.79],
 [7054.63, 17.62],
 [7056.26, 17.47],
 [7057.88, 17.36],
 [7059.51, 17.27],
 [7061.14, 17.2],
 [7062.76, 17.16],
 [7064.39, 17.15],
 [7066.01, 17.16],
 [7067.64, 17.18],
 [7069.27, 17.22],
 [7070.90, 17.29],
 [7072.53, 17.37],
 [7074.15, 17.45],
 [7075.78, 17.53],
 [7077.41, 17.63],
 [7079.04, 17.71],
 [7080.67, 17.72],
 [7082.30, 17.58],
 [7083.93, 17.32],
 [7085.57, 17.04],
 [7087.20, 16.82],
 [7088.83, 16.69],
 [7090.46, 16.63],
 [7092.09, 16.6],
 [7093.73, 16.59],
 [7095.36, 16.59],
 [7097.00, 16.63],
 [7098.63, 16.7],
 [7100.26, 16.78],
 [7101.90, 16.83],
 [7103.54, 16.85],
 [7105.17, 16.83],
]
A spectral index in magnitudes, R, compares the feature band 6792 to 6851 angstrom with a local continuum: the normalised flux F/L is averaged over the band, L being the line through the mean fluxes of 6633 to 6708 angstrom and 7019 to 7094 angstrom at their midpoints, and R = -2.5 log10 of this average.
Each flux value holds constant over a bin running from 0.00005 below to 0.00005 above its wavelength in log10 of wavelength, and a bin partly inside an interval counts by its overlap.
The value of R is 0.09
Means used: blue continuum 17.3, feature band 16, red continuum 17.5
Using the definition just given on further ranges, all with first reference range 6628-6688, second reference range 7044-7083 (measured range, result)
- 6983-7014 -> 0.010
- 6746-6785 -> 0.058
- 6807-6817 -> 0.088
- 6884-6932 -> 0.090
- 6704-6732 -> 0.054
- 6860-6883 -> 0.107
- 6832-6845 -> 0.089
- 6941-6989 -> 0.020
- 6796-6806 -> 0.090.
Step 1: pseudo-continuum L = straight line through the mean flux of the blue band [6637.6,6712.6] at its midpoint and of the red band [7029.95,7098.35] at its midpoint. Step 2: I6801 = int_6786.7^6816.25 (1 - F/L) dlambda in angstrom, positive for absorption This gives 2.1 angstrom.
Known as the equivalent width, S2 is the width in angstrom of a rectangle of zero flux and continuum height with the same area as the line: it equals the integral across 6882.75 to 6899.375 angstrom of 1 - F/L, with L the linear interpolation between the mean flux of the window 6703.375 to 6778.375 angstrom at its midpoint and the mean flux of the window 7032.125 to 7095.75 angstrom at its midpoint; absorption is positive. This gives 1.3 angstrom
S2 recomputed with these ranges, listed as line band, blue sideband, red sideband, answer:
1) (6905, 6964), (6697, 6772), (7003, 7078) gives 1.34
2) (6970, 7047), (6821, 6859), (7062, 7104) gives -3.37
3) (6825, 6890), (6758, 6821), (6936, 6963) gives 3.56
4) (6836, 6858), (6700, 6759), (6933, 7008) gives 1.44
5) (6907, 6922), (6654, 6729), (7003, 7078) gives 1.10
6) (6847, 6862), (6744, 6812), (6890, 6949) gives 0.76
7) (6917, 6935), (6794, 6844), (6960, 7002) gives 0.34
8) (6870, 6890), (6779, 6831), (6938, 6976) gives 1.13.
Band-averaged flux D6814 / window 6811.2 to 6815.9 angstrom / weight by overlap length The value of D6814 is 16.1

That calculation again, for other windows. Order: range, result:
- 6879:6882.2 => 15.8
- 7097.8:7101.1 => 16.8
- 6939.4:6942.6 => 17.3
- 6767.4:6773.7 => 16.6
